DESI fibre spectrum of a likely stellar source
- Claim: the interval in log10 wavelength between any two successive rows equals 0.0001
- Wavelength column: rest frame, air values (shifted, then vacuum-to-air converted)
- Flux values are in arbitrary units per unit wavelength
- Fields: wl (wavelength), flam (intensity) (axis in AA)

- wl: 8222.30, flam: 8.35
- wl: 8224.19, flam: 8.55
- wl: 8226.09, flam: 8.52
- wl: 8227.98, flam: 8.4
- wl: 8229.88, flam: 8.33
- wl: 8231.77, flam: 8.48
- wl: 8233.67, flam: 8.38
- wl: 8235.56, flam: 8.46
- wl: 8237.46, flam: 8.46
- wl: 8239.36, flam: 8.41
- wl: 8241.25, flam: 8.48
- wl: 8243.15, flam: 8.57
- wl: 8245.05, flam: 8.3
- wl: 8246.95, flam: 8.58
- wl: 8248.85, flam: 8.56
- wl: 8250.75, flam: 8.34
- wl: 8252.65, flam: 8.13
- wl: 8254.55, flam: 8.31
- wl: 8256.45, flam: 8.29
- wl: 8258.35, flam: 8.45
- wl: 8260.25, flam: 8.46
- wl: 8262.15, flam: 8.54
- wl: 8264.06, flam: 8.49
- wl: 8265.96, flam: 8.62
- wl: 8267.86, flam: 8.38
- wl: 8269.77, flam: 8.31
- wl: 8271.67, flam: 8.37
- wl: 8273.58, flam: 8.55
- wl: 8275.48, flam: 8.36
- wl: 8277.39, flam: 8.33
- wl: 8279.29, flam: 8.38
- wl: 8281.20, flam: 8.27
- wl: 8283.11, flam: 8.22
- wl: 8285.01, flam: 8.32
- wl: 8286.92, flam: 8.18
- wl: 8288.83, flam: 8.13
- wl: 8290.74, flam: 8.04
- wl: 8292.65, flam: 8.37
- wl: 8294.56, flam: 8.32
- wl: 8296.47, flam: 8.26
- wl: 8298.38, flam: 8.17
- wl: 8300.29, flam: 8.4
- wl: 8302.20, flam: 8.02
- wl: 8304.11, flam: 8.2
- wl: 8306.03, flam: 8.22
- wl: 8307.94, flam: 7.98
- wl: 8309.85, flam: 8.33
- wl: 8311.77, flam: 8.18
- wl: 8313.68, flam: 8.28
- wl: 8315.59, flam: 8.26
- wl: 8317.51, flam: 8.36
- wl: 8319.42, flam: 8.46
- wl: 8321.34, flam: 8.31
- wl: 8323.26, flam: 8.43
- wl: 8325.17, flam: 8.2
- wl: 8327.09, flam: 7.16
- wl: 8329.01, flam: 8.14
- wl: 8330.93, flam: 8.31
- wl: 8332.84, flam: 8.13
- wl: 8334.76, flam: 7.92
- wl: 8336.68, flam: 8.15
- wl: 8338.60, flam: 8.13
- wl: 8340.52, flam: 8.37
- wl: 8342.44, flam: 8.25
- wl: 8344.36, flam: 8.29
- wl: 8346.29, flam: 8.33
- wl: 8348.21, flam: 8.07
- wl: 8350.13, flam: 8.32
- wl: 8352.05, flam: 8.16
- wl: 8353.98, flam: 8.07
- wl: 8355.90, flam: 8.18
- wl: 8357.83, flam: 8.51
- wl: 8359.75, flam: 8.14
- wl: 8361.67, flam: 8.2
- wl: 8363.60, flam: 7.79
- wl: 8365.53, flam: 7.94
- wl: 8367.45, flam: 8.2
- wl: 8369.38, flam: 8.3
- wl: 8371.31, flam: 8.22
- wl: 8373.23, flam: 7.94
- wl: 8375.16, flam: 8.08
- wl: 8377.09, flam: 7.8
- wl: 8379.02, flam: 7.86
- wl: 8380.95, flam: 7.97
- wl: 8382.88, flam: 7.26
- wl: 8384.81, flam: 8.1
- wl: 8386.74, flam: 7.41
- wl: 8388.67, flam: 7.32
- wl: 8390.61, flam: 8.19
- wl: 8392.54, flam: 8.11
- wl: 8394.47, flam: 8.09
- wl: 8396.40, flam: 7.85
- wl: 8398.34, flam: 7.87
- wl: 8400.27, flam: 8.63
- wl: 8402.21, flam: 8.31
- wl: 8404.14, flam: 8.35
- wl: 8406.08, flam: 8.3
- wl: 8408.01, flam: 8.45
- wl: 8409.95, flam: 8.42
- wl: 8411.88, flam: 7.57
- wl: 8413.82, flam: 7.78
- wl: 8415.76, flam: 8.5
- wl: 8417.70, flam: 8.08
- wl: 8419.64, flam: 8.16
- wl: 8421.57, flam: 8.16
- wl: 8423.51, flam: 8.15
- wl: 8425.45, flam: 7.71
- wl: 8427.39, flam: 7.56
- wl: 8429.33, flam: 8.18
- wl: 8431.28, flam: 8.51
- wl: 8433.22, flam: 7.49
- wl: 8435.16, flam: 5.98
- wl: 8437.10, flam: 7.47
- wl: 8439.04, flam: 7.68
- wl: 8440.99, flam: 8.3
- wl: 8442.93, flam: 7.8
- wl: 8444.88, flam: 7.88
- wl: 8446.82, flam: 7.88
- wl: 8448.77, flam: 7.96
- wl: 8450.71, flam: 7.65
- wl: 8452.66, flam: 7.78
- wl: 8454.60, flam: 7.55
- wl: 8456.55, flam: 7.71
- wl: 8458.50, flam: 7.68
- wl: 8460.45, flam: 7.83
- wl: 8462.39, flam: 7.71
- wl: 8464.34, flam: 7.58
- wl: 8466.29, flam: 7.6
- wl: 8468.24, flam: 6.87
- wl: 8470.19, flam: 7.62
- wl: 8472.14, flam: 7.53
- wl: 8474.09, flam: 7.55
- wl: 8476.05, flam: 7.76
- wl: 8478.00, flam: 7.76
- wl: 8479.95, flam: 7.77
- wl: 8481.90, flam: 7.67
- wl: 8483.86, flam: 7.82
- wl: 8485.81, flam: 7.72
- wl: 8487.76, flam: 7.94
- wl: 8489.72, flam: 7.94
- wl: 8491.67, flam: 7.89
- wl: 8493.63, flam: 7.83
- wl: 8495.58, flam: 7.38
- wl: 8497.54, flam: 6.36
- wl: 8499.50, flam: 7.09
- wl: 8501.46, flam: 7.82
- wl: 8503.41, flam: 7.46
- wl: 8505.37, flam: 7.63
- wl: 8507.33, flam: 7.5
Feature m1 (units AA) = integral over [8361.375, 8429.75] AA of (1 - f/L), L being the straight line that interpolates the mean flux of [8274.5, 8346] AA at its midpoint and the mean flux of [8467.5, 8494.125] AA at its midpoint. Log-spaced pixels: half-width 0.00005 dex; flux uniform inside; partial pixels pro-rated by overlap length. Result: -0.6 AA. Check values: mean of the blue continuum 8.21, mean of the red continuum 7.69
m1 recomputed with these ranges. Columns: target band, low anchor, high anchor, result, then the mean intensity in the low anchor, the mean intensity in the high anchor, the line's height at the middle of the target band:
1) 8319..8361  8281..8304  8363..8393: -0.70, 8.22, 7.9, 8.05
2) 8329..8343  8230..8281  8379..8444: -0.02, 8.42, 7.93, 8.17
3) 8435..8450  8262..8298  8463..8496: 0.16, 8.33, 7.67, 7.79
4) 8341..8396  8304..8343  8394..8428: 0.71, 8.18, 8.11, 8.15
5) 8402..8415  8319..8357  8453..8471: -0.55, 8.16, 7.58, 7.83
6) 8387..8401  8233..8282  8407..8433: 0.28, 8.42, 8.08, 8.13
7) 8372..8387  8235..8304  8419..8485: 0.26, 8.35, 7.71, 7.97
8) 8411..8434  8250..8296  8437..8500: -0.51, 8.34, 7.66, 7.82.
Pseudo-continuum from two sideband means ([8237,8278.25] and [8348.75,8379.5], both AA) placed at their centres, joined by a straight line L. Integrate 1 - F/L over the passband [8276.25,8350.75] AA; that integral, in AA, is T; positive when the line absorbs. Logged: 0.4 AA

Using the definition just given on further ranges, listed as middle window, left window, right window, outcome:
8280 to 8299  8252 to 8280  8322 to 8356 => 0.2 AA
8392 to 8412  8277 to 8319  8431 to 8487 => -0.9 AA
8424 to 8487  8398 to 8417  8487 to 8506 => 1.4 AA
